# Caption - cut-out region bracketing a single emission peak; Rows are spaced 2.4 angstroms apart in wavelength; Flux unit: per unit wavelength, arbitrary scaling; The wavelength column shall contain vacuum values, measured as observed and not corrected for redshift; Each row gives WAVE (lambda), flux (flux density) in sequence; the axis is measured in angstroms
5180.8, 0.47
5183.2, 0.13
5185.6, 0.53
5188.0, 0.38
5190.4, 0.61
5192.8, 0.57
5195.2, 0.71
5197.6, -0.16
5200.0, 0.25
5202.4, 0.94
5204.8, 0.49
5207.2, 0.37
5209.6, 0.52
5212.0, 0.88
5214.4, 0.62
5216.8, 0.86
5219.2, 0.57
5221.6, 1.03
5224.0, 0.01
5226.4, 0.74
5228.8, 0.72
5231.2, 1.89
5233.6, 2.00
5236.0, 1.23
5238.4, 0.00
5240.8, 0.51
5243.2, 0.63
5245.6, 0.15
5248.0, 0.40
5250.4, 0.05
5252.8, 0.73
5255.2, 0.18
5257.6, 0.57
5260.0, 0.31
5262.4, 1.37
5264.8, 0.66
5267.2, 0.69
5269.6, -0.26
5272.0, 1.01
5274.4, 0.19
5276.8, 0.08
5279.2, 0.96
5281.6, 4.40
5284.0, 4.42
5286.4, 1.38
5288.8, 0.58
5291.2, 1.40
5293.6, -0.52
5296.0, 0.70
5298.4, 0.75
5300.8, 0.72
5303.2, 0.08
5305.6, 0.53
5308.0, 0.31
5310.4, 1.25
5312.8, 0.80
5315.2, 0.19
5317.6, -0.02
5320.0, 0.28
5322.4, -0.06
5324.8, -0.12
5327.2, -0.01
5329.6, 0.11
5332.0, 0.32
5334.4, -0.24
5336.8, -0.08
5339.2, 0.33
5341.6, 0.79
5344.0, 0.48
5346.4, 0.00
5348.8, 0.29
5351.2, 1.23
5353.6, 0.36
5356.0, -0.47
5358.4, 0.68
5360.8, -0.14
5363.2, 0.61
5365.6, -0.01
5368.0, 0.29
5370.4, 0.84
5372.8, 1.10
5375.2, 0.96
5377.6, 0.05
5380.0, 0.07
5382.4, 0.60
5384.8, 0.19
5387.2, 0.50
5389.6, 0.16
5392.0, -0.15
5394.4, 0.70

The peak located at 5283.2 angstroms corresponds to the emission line [O III] 5007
